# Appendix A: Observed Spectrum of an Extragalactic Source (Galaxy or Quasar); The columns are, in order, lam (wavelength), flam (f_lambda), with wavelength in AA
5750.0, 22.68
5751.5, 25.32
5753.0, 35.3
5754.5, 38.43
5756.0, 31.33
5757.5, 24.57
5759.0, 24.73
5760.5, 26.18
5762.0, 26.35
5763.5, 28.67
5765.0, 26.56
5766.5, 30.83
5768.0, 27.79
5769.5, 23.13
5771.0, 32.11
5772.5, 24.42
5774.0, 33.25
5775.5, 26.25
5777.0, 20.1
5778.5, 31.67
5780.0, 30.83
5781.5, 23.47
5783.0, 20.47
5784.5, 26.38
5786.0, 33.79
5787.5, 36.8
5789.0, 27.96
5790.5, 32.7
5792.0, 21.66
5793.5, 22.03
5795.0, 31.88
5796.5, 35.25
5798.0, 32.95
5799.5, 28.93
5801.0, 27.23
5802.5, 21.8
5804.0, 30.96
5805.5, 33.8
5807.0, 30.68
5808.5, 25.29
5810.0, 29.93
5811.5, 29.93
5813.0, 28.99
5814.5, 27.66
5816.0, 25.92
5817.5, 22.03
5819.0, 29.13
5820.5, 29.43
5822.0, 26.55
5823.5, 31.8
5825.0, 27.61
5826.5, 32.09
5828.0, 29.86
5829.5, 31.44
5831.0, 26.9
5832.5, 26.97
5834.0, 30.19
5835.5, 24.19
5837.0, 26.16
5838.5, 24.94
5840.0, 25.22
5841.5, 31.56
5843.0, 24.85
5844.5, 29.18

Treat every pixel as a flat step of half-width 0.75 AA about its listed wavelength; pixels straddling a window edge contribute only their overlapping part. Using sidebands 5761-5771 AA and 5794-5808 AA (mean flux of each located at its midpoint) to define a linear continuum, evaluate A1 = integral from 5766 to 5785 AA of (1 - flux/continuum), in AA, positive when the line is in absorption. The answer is 0.9 AA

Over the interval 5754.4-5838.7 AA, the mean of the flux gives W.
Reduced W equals 28.2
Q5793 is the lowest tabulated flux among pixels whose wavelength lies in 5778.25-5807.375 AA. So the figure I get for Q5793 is 20.47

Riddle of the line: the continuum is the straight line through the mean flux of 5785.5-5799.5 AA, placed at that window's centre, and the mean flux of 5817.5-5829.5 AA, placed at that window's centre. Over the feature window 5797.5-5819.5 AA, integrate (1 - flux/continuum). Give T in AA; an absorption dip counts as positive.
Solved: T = 1.09 AA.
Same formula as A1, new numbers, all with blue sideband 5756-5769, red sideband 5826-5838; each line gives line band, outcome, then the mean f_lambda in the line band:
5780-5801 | -0.90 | 28.8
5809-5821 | 0.10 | 27.8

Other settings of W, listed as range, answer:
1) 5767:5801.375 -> 28.3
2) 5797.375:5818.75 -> 28.3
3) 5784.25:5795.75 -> 29.3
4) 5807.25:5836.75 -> 28.2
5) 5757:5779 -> 27.1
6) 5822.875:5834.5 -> 29.6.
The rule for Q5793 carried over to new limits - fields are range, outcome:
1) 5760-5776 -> 23.13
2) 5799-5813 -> 21.8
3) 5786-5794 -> 21.66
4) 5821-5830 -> 26.55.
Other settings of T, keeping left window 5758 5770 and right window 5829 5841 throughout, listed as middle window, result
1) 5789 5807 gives -1.4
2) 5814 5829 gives -0.7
